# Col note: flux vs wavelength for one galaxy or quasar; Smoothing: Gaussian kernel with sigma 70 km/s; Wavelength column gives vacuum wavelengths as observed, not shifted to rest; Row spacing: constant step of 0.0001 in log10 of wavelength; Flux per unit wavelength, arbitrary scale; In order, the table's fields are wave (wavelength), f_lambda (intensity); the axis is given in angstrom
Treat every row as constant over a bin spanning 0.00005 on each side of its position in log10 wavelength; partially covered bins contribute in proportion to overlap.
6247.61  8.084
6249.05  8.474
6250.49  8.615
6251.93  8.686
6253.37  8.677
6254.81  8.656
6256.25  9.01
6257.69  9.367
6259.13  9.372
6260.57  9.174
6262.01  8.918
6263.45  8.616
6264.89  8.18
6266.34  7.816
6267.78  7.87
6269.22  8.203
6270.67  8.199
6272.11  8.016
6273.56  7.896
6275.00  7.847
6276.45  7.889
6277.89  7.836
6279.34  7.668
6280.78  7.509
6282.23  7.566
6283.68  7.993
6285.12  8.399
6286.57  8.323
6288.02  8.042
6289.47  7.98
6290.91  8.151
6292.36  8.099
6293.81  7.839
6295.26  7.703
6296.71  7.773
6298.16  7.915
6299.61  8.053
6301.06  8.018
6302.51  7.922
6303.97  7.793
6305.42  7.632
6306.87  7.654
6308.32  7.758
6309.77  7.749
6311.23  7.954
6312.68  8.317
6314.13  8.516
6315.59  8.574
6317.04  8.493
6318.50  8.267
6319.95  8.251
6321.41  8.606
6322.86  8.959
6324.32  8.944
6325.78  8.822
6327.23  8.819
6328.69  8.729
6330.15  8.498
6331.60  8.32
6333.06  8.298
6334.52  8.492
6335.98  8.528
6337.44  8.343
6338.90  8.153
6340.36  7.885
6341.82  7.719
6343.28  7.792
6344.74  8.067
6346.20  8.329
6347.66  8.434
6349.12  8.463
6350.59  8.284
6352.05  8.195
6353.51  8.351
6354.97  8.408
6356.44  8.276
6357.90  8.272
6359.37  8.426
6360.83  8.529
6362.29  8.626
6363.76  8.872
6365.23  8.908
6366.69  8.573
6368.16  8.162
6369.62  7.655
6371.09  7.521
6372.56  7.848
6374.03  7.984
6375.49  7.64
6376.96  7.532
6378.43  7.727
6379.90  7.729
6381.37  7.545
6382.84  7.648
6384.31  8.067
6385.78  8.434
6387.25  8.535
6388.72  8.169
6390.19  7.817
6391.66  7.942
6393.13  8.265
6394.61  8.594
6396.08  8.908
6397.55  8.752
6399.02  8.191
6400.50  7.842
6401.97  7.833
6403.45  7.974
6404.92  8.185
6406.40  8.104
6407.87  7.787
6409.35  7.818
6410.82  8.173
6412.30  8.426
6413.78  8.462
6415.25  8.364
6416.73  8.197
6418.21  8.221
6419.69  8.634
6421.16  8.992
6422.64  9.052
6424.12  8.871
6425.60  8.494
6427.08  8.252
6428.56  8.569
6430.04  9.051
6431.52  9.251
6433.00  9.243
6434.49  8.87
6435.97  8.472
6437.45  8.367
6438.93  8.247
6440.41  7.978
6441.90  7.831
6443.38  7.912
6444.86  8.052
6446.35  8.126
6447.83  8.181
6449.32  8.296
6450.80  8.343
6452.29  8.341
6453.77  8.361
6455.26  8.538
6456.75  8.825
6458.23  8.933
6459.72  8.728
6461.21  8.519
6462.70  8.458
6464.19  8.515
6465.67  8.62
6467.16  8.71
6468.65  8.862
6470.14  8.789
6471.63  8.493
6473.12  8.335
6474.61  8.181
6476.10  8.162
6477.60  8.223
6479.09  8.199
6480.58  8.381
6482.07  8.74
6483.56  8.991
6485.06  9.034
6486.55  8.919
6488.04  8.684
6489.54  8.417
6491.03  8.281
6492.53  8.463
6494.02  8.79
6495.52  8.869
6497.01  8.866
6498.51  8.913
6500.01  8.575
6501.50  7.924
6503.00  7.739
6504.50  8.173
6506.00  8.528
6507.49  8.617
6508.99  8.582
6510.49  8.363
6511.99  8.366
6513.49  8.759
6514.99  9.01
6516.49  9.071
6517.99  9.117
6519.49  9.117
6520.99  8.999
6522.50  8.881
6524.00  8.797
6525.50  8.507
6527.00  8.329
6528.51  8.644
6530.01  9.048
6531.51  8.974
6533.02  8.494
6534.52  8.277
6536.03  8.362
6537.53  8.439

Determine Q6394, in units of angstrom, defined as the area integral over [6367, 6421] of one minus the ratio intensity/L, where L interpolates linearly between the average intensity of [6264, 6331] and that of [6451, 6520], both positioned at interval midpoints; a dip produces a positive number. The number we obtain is 1.7 angstrom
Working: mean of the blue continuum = 8.11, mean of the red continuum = 8.58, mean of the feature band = 8.09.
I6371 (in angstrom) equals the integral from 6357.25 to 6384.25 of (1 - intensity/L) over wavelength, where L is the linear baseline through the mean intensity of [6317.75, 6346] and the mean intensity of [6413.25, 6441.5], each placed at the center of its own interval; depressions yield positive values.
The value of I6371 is 1.3 angstrom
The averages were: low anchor 8.39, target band 8.06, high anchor 8.6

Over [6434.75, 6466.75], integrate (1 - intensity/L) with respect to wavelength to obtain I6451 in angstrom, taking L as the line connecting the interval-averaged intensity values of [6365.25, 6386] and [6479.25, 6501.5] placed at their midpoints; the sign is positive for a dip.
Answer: 0.10 angstrom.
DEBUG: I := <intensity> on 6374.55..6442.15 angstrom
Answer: 8.29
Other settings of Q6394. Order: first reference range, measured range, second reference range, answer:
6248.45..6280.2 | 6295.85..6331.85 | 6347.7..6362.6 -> 0.6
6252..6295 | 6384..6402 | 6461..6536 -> 0.3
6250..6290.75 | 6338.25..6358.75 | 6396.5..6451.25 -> 0.3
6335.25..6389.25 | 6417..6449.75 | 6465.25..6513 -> -0.5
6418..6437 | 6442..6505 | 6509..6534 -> 2.1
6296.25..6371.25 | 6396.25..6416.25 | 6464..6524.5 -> 0.6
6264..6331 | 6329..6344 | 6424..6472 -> 0.0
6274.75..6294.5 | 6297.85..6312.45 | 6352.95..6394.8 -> 0.2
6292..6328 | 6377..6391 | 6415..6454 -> 0.7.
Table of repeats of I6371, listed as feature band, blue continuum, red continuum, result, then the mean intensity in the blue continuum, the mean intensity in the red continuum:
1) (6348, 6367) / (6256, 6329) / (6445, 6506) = -0.4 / 8.21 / 8.51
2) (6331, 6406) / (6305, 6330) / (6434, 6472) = 1.9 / 8.37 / 8.44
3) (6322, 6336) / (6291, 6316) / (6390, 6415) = -1.1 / 7.95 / 8.19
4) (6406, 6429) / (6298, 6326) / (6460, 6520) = 0.1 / 8.2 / 8.58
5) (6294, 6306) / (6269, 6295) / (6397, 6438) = 0.3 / 7.96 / 8.44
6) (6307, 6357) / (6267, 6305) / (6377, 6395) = -2.3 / 7.94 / 8.01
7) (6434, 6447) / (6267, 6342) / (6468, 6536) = 0.4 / 8.13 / 8.61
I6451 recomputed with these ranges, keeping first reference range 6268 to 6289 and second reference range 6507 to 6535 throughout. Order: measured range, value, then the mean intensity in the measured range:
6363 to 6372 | 0.0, 8.27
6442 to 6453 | 0.4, 8.16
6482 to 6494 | -0.1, 8.7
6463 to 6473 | -0.1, 8.64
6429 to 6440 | -0.4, 8.76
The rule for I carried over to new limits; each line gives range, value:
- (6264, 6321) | 8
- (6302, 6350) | 8.28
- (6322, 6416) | 8.23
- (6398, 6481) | 8.41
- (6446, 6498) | 8.55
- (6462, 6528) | 8.6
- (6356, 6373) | 8.31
